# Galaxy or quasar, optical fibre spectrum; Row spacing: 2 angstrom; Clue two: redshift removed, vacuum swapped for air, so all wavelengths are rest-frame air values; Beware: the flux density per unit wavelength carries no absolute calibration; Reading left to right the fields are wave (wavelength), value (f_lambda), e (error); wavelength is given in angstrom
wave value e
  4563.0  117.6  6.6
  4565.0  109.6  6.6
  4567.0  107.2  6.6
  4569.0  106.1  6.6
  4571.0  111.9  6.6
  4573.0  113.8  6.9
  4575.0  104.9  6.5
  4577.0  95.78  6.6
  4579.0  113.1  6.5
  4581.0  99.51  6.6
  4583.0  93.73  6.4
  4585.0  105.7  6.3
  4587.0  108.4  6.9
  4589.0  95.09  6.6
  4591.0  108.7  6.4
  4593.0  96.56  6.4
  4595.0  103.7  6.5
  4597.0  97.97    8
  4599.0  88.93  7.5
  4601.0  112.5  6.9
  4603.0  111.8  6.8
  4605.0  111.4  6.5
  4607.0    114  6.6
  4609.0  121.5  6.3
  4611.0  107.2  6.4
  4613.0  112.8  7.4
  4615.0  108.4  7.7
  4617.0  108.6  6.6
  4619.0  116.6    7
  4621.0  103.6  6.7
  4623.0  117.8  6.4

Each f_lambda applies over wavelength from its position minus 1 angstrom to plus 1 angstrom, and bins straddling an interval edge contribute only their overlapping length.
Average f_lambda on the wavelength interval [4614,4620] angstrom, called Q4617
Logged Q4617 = 111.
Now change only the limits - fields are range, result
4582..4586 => 99.7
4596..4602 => 99.8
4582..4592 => 102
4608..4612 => 114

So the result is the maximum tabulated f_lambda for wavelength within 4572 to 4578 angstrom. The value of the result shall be 113.8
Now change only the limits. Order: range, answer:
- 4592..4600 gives 103.7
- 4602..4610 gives 121.5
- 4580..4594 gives 108.7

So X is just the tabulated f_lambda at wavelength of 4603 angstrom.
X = 111.8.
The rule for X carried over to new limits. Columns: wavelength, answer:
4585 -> 105.7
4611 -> 107.2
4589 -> 95.09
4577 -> 95.78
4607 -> 114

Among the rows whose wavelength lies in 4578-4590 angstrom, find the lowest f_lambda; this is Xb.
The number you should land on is 93.73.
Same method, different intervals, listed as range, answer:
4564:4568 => 107.2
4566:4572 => 106.1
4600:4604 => 111.8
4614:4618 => 108.4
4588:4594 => 95.09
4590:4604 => 88.93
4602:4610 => 111.4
